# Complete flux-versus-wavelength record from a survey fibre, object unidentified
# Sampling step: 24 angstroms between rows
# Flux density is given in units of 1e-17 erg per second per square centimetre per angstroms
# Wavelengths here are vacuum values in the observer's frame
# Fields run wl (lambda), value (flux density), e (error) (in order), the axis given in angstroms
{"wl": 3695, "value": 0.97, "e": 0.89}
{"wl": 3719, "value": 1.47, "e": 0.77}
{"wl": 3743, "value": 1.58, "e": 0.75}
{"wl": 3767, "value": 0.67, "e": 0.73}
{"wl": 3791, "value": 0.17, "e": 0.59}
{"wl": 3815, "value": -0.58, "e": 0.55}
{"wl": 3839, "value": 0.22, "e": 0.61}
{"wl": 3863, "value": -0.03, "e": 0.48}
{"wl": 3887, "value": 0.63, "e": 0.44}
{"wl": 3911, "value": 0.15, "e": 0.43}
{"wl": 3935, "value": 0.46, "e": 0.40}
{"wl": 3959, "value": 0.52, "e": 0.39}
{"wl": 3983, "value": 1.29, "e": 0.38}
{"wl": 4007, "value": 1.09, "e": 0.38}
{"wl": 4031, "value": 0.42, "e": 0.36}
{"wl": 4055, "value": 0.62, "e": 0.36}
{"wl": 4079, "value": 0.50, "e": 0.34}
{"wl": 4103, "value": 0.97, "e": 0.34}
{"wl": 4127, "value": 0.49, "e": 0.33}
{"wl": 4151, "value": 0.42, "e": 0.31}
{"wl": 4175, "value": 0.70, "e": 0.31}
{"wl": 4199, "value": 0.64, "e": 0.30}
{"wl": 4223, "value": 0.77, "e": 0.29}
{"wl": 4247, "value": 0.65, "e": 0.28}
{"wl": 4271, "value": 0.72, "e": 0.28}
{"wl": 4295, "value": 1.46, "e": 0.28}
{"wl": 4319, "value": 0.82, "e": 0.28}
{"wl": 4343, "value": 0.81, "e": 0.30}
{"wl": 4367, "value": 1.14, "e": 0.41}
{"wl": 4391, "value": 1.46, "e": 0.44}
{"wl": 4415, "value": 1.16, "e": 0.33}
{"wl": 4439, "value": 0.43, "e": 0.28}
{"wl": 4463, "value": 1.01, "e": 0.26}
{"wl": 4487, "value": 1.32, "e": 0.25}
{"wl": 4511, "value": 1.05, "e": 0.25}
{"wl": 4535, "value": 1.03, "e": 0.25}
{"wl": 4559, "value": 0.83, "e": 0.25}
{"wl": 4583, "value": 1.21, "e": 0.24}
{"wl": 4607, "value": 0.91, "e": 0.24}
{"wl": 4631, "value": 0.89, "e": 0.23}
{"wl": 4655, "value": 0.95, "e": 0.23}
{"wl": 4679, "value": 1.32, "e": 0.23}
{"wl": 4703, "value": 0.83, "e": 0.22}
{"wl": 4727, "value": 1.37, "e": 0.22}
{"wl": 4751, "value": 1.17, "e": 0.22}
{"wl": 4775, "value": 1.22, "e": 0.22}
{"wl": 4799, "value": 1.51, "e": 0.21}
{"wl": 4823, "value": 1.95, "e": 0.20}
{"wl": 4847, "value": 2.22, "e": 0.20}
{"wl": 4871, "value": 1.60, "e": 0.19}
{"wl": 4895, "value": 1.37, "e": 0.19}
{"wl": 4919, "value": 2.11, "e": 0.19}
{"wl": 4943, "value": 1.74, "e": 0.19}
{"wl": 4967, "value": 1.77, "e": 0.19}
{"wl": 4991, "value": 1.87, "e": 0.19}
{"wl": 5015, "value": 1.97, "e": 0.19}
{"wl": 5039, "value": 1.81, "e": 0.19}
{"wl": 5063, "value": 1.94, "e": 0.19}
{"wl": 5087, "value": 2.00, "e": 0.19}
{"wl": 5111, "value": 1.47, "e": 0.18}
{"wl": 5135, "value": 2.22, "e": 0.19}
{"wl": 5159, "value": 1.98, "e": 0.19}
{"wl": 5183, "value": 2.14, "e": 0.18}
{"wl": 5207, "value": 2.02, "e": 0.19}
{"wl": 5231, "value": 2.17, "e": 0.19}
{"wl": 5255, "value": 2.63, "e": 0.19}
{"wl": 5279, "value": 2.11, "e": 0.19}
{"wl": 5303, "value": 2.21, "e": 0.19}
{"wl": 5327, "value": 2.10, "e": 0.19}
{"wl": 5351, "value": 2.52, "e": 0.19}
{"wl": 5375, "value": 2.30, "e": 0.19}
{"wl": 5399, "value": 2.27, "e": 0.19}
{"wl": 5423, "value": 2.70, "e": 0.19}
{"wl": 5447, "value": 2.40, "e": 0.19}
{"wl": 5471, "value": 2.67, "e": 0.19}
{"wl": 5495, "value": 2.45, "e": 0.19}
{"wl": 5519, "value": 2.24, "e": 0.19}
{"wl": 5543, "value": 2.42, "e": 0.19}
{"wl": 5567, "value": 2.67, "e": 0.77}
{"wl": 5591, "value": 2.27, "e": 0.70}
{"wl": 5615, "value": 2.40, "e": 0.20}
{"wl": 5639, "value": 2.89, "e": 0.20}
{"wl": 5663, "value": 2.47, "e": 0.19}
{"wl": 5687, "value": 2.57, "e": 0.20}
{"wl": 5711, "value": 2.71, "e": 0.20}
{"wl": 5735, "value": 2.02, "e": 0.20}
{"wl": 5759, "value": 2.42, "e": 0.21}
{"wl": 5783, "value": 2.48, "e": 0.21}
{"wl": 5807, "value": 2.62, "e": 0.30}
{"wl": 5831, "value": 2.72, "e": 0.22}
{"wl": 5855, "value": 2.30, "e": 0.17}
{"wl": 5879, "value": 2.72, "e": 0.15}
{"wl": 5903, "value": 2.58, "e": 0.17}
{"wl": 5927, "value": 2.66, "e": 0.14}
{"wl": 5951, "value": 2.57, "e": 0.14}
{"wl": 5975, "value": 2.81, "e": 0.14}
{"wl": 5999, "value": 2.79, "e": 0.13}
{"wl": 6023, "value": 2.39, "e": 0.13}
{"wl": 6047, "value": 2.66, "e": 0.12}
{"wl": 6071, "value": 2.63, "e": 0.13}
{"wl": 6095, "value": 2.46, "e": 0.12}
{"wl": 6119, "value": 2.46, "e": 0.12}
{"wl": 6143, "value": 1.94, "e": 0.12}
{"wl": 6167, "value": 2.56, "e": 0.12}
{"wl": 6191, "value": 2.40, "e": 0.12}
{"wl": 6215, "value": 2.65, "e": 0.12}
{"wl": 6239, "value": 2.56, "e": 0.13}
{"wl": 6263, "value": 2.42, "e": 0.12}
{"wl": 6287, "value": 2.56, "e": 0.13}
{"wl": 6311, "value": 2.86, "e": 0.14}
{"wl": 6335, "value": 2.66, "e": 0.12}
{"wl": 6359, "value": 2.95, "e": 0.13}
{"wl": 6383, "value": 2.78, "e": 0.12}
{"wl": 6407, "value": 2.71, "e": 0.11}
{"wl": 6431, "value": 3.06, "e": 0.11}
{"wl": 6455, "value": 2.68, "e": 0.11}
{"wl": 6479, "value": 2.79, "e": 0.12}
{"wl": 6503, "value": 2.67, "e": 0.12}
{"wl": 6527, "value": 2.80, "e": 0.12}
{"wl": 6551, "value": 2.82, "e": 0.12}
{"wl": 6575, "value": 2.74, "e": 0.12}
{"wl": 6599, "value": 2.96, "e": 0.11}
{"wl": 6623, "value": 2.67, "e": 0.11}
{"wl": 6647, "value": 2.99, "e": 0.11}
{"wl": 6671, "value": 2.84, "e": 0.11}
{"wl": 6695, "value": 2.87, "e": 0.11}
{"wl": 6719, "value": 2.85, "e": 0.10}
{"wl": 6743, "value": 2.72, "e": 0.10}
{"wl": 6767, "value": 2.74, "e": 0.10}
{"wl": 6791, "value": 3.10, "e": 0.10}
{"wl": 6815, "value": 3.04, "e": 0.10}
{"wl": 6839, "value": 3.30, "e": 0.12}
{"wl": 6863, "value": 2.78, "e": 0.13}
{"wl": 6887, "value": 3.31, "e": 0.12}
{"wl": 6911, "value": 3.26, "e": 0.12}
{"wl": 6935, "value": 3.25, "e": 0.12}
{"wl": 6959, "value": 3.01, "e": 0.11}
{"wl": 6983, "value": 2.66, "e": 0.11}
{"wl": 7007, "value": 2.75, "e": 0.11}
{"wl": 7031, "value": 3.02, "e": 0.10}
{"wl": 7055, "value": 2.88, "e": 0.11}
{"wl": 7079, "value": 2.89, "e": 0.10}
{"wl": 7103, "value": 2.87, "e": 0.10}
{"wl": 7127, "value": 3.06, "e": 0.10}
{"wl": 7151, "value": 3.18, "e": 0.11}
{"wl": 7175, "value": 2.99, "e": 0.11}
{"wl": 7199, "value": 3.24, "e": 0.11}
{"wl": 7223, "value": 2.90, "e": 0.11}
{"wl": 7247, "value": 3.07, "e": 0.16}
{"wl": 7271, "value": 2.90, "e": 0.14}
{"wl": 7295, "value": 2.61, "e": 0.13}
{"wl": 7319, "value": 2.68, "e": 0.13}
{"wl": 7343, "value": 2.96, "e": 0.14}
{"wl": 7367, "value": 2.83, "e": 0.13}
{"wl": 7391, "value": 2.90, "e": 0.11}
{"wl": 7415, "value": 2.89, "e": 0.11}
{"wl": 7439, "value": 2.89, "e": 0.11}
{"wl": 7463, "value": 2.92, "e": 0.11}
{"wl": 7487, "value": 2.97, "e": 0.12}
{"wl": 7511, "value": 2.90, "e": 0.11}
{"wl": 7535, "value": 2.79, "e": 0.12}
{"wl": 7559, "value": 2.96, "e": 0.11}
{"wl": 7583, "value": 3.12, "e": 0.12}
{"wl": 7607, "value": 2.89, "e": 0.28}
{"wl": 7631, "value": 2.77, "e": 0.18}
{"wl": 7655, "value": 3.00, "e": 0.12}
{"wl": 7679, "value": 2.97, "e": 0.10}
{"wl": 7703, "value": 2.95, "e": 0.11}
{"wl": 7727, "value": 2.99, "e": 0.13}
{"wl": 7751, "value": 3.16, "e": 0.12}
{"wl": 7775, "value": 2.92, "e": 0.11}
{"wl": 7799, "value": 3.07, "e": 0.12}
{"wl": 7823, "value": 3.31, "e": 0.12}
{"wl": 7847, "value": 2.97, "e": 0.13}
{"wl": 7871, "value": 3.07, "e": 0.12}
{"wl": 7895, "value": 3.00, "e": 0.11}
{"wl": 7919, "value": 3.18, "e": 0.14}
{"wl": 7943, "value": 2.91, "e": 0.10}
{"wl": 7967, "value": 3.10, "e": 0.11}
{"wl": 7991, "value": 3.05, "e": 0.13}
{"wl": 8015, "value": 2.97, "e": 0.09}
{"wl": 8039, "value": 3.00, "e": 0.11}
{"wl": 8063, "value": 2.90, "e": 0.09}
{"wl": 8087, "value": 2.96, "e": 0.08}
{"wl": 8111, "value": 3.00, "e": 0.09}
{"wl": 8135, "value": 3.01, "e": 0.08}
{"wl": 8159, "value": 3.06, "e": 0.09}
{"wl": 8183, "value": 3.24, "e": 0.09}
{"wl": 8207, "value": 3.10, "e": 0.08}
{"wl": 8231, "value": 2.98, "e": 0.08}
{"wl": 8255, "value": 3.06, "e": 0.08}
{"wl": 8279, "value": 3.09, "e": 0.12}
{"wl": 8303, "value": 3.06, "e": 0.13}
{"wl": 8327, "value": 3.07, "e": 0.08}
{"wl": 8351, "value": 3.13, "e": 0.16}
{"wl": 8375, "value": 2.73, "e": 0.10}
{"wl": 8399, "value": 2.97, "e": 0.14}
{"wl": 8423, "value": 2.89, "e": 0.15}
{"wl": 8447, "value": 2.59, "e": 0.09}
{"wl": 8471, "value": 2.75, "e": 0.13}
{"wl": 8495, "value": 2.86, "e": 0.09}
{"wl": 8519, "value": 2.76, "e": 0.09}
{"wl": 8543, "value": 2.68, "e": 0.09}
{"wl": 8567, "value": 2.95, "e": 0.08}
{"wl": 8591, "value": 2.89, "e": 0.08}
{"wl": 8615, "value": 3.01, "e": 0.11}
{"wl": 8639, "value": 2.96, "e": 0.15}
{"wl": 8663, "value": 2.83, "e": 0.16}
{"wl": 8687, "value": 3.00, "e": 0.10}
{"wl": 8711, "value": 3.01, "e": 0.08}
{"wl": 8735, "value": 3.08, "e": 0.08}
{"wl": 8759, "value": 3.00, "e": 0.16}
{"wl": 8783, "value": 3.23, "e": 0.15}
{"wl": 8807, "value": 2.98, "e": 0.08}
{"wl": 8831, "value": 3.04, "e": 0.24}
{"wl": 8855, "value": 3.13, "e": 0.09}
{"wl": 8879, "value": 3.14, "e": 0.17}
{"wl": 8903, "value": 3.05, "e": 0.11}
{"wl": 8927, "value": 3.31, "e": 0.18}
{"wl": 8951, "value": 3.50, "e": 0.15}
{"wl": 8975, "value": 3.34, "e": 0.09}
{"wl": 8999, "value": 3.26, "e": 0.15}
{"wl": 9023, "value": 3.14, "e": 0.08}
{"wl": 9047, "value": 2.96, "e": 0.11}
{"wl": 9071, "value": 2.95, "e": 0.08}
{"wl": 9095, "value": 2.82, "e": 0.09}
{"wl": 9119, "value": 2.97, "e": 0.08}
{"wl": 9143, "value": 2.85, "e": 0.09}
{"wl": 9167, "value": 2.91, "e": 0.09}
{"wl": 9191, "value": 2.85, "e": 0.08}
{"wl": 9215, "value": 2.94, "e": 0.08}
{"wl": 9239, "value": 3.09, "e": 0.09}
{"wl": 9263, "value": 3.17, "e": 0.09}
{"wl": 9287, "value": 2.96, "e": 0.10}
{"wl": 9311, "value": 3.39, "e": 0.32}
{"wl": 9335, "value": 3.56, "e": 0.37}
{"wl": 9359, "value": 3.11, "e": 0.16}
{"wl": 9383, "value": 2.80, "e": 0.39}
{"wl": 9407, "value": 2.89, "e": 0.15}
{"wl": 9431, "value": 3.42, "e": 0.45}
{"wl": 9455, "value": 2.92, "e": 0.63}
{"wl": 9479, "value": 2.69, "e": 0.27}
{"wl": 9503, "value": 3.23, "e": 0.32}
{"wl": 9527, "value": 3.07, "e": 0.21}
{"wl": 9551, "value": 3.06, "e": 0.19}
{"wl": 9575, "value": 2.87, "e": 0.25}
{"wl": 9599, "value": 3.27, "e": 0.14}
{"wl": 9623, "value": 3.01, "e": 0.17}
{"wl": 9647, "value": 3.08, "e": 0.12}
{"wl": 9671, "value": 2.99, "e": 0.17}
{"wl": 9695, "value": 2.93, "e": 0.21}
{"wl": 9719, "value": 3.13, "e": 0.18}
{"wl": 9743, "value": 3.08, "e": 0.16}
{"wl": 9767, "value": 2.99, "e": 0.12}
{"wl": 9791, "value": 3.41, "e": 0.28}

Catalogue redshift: 0.19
